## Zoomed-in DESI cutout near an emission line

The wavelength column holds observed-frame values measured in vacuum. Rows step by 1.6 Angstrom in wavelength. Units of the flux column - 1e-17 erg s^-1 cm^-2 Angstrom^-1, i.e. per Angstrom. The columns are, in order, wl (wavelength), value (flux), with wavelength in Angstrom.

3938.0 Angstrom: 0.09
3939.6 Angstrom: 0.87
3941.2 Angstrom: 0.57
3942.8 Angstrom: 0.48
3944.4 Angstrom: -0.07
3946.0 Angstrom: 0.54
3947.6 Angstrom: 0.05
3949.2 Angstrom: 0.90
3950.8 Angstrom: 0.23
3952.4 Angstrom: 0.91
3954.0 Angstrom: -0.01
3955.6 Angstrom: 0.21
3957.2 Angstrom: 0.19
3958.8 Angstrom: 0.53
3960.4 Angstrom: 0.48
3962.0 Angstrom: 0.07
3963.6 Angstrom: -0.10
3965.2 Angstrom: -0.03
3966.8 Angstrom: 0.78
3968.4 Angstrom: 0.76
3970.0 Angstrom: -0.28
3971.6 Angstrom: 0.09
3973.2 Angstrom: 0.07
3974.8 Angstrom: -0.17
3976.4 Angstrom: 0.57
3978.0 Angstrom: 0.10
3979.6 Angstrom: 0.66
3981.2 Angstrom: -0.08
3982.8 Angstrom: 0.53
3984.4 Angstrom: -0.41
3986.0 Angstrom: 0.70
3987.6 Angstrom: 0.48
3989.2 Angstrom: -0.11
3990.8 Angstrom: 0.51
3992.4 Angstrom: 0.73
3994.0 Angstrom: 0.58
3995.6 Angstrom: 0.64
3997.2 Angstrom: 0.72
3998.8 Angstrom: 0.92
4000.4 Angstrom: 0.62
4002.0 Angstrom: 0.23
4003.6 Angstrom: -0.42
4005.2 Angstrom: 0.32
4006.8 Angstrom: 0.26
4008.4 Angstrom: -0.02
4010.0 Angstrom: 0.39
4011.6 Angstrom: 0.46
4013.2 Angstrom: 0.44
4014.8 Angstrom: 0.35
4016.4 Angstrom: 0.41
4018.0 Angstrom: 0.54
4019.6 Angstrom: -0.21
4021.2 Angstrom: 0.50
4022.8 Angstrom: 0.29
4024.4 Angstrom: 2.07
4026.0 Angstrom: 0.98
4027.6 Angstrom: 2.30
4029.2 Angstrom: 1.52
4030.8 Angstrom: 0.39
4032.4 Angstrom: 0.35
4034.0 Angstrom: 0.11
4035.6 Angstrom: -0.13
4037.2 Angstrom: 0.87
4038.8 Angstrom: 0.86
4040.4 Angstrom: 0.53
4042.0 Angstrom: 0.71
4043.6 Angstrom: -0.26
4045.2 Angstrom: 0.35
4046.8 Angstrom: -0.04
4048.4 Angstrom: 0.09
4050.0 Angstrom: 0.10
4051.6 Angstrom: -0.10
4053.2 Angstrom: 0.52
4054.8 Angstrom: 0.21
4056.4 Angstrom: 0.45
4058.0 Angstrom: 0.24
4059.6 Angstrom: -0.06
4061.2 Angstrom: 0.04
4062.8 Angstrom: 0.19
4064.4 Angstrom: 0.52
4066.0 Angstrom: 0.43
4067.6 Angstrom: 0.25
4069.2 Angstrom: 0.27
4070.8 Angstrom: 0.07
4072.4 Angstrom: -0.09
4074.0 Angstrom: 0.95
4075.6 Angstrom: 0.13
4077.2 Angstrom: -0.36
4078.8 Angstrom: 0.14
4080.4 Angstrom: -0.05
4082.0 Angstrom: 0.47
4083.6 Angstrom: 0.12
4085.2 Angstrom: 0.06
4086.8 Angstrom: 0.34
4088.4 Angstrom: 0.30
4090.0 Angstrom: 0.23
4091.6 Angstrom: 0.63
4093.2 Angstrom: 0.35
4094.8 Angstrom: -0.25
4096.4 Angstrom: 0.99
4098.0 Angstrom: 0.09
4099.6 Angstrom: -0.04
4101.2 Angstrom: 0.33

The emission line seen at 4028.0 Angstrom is [O II] 3727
